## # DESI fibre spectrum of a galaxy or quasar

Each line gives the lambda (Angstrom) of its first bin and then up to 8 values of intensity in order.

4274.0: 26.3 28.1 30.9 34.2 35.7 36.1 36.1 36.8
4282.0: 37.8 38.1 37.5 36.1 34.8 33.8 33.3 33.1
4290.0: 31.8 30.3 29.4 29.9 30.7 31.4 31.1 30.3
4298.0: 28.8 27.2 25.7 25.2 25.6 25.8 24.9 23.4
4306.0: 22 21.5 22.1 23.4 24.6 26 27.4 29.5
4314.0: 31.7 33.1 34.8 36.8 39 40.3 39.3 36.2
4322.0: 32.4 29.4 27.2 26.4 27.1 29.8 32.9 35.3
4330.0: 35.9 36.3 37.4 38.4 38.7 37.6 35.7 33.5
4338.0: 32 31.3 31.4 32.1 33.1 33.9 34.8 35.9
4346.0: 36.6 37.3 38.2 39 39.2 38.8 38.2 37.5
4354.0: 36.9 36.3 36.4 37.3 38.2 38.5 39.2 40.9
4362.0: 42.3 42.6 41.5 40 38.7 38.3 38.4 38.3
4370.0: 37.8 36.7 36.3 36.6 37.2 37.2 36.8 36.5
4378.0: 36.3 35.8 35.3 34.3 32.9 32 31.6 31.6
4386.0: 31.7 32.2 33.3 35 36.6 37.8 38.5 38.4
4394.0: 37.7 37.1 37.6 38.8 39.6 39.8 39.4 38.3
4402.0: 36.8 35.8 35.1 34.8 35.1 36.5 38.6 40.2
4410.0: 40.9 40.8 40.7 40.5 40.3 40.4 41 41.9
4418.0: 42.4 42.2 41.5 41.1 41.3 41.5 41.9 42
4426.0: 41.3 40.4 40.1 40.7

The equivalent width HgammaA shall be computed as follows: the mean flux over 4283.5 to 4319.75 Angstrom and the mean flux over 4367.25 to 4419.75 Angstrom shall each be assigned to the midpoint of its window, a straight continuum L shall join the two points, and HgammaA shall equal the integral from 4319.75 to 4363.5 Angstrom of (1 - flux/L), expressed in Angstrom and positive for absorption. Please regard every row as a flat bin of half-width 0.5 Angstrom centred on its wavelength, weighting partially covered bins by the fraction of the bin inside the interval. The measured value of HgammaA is -3.3 Angstrom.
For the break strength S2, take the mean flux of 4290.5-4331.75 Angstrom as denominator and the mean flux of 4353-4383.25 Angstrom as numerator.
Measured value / 1.26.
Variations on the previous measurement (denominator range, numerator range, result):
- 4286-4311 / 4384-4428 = 1.38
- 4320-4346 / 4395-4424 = 1.17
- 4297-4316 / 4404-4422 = 1.51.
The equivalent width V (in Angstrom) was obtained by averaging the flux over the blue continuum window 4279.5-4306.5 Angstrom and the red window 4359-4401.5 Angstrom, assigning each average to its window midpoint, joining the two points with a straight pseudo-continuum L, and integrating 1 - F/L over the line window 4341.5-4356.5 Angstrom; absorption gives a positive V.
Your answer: -0.9 Angstrom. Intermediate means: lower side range 30.8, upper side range 37.1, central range 36.8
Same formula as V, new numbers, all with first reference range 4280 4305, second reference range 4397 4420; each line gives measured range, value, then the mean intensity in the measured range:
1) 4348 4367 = -1.74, 38.9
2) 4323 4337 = 0.08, 33.6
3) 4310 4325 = 0.15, 32.6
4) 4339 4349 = -0.03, 34.8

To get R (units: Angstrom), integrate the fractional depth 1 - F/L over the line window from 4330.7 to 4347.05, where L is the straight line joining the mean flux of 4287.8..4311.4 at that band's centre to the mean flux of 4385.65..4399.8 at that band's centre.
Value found -1.91 Angstrom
